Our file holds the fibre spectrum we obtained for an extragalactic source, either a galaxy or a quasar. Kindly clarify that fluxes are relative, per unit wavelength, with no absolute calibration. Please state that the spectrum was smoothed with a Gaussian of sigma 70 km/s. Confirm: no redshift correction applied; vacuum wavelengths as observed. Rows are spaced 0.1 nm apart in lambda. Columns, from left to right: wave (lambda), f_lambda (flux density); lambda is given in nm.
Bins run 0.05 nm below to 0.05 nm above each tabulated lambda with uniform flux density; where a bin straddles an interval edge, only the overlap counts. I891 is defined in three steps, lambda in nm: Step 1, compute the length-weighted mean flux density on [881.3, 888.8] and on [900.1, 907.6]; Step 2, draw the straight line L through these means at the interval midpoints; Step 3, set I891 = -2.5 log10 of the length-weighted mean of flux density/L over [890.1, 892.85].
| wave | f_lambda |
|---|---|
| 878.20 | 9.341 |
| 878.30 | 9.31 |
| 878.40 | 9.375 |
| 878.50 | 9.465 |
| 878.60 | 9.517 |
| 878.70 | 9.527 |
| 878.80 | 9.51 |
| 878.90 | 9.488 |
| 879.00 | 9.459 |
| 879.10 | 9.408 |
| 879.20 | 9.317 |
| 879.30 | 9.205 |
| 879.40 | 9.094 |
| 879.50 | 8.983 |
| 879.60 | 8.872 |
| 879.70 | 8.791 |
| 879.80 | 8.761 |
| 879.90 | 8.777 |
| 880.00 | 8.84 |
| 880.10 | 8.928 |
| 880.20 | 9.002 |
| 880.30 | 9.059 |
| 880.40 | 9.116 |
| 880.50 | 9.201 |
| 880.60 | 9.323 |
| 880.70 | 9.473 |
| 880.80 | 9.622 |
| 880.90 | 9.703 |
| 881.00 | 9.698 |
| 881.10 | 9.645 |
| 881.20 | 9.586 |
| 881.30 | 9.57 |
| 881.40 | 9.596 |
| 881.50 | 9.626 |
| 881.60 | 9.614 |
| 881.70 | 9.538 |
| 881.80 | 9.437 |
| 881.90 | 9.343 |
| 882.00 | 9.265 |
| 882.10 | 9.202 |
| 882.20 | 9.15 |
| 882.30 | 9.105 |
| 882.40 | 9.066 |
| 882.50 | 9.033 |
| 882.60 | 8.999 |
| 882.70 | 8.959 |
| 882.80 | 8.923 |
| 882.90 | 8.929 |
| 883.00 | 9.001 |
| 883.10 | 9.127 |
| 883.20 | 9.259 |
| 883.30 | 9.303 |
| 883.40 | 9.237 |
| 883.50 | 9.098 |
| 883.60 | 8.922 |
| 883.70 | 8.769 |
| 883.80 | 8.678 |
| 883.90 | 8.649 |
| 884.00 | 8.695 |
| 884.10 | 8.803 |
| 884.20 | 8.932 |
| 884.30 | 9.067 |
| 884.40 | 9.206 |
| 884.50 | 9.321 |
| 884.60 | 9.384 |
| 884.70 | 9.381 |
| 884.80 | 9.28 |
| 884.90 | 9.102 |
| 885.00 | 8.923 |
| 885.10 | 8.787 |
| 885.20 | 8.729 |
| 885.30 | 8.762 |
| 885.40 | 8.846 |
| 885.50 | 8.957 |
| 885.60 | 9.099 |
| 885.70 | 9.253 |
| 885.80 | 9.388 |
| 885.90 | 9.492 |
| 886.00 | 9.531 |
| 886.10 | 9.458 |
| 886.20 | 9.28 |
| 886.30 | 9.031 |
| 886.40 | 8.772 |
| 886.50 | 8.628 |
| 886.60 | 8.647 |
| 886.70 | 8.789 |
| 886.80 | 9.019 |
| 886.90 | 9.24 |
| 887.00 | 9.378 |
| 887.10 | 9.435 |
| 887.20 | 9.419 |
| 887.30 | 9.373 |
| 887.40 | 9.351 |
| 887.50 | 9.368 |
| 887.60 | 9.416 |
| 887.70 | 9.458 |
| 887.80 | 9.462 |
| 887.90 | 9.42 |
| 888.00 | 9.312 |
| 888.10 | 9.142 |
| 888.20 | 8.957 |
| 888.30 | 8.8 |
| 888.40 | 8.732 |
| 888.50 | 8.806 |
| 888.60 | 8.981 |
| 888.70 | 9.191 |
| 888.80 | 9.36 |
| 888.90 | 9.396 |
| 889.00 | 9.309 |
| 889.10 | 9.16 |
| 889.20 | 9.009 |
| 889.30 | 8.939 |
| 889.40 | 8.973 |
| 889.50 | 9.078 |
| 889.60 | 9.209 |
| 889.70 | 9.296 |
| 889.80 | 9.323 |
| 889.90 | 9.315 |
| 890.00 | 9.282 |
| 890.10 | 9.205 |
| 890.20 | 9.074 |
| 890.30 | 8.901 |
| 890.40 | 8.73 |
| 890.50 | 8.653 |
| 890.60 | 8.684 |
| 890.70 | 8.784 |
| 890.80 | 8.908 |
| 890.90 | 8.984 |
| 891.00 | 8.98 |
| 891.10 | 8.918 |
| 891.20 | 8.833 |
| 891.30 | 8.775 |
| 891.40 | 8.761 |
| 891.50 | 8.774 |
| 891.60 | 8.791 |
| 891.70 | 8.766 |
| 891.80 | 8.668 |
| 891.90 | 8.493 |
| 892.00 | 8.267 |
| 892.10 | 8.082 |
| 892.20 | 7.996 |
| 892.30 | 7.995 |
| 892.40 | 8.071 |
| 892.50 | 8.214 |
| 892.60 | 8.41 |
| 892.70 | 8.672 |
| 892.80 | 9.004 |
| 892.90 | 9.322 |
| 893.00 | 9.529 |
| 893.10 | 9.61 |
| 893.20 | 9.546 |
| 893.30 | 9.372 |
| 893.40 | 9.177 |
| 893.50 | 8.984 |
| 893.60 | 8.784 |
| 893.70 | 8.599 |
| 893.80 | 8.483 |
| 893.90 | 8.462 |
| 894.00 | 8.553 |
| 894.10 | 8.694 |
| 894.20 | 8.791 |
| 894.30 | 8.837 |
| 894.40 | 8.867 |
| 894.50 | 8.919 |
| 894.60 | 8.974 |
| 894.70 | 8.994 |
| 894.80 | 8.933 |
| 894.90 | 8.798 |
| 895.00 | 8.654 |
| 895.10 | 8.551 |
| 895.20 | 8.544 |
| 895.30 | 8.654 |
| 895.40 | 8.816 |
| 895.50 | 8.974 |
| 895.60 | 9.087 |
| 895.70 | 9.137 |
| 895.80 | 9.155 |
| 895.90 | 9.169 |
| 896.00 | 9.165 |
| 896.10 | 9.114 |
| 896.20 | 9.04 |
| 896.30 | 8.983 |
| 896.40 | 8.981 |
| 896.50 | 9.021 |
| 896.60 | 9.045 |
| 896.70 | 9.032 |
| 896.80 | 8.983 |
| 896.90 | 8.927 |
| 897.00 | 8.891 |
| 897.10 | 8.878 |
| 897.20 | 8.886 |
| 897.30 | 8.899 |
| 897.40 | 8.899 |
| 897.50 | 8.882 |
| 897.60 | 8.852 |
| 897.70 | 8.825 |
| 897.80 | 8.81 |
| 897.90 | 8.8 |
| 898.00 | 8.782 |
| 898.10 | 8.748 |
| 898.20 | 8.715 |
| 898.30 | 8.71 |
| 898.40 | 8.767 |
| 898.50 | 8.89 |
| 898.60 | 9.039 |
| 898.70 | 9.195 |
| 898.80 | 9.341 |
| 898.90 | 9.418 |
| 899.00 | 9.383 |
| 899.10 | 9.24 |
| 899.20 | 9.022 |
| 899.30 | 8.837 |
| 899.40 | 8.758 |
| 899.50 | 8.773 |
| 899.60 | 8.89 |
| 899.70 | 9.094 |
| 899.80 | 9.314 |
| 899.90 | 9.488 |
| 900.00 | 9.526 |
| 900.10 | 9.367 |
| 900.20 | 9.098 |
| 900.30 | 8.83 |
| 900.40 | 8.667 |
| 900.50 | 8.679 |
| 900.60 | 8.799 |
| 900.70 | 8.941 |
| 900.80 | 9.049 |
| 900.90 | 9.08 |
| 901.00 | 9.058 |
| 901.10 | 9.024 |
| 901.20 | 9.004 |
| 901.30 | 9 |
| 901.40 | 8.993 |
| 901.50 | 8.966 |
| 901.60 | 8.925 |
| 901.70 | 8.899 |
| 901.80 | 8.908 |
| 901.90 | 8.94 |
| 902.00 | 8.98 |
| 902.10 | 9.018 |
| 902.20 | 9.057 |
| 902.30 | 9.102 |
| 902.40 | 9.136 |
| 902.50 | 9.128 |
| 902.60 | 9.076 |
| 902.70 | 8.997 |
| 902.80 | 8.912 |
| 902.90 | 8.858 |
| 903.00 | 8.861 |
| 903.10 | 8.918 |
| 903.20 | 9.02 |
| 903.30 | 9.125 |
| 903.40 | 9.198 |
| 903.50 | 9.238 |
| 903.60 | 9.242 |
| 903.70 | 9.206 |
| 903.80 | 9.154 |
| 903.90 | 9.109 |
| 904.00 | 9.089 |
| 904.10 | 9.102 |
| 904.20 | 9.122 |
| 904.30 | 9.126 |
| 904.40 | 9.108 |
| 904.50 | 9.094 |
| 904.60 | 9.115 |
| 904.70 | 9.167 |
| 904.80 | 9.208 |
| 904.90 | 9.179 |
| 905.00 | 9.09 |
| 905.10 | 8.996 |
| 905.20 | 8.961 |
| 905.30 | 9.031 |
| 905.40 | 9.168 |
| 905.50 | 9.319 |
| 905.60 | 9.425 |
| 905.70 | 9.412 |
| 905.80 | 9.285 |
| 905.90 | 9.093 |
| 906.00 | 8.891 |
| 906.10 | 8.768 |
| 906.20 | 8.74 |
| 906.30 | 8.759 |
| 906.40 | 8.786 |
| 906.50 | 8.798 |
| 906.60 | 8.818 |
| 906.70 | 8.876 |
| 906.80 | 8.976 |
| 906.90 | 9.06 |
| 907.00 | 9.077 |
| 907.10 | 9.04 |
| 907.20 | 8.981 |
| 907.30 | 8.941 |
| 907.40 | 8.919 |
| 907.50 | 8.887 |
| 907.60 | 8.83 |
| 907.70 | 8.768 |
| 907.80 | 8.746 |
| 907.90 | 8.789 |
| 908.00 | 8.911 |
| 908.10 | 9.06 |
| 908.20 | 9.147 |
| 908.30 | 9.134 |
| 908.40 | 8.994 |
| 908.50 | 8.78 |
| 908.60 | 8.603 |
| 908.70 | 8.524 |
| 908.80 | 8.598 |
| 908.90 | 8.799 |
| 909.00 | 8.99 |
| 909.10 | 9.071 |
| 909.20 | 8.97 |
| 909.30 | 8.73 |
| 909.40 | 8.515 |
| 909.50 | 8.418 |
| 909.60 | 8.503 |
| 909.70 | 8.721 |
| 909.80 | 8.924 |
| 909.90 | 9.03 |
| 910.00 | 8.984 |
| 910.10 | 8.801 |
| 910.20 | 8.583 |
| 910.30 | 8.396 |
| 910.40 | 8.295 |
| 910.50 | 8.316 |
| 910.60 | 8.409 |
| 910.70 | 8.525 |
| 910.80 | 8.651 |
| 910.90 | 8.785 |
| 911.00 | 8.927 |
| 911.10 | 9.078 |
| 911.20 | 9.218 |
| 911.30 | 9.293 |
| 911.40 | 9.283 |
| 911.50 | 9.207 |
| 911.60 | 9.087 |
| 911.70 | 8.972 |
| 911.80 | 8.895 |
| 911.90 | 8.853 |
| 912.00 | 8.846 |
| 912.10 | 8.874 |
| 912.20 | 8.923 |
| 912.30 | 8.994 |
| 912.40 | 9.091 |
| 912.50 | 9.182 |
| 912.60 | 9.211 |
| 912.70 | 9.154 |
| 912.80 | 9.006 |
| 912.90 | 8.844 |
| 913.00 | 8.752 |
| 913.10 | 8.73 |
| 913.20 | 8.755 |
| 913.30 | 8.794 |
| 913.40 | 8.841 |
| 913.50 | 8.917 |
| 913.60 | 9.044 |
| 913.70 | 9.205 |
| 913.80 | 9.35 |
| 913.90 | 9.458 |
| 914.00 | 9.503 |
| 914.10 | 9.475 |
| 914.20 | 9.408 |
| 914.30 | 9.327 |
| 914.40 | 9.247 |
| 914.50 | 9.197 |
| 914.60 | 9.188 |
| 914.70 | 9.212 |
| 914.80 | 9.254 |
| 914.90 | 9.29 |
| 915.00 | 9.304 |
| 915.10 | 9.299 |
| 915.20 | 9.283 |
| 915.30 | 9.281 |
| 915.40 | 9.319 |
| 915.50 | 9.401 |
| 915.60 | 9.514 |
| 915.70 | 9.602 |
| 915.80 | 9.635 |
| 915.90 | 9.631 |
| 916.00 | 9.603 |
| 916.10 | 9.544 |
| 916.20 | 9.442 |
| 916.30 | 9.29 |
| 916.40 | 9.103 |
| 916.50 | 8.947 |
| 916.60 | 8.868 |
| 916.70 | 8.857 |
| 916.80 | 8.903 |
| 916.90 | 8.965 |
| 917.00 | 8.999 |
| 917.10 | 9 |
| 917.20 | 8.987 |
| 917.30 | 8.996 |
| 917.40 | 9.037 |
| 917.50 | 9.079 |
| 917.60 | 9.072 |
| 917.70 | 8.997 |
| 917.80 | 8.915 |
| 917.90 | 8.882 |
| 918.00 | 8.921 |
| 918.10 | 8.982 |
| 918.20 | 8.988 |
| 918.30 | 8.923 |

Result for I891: 0.055 mag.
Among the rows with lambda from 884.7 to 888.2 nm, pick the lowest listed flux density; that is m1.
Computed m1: 8.628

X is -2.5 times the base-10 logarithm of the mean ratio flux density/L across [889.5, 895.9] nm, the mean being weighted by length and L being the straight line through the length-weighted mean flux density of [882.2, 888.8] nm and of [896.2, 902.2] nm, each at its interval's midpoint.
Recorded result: 0.02 mag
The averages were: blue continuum 9.09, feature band 8.84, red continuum 8.98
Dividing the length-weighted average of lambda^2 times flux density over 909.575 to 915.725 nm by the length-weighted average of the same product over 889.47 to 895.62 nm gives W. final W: 1.07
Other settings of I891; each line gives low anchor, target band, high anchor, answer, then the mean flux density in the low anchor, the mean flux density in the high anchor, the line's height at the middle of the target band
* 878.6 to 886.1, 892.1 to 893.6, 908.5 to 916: 0.04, 9.18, 9.01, 9.12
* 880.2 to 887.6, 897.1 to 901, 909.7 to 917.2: 0.02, 9.18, 9.07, 9.12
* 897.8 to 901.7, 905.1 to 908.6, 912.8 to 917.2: 0.01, 9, 9.19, 9.09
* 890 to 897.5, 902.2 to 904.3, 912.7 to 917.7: -0.01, 8.84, 9.18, 8.99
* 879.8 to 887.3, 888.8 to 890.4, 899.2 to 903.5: -0.01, 9.15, 9.01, 9.1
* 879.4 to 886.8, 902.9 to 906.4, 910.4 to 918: 0.00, 9.13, 9.09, 9.1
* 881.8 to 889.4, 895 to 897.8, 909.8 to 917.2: 0.02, 9.11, 9.07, 9.09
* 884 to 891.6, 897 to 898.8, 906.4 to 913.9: 0.01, 9.09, 8.88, 8.99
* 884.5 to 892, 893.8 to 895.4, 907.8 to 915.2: 0.04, 9.07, 8.95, 9.03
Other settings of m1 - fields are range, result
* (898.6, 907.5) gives 8.667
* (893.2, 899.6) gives 8.462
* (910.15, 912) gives 8.295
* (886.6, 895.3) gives 7.995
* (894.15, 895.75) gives 8.544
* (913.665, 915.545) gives 9.188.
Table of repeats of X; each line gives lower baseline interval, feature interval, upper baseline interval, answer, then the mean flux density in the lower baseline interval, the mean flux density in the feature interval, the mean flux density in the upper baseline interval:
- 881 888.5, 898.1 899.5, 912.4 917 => 0.02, 9.16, 9.01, 9.2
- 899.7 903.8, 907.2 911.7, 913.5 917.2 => 0.04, 9.04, 8.82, 9.27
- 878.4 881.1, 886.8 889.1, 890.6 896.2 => -0.03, 9.25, 9.23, 8.81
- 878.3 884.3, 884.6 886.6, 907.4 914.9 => 0.01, 9.2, 9.09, 8.93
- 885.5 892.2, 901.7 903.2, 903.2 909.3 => 0.00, 9.04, 8.99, 9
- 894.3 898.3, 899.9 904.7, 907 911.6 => -0.02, 8.9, 9.05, 8.83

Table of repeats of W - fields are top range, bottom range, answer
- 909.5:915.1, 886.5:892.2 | 1.05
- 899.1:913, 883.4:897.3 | 1.03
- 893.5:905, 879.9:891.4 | 1.01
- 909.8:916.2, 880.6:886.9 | 1.06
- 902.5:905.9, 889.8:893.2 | 1.07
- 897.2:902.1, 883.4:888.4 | 1.02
